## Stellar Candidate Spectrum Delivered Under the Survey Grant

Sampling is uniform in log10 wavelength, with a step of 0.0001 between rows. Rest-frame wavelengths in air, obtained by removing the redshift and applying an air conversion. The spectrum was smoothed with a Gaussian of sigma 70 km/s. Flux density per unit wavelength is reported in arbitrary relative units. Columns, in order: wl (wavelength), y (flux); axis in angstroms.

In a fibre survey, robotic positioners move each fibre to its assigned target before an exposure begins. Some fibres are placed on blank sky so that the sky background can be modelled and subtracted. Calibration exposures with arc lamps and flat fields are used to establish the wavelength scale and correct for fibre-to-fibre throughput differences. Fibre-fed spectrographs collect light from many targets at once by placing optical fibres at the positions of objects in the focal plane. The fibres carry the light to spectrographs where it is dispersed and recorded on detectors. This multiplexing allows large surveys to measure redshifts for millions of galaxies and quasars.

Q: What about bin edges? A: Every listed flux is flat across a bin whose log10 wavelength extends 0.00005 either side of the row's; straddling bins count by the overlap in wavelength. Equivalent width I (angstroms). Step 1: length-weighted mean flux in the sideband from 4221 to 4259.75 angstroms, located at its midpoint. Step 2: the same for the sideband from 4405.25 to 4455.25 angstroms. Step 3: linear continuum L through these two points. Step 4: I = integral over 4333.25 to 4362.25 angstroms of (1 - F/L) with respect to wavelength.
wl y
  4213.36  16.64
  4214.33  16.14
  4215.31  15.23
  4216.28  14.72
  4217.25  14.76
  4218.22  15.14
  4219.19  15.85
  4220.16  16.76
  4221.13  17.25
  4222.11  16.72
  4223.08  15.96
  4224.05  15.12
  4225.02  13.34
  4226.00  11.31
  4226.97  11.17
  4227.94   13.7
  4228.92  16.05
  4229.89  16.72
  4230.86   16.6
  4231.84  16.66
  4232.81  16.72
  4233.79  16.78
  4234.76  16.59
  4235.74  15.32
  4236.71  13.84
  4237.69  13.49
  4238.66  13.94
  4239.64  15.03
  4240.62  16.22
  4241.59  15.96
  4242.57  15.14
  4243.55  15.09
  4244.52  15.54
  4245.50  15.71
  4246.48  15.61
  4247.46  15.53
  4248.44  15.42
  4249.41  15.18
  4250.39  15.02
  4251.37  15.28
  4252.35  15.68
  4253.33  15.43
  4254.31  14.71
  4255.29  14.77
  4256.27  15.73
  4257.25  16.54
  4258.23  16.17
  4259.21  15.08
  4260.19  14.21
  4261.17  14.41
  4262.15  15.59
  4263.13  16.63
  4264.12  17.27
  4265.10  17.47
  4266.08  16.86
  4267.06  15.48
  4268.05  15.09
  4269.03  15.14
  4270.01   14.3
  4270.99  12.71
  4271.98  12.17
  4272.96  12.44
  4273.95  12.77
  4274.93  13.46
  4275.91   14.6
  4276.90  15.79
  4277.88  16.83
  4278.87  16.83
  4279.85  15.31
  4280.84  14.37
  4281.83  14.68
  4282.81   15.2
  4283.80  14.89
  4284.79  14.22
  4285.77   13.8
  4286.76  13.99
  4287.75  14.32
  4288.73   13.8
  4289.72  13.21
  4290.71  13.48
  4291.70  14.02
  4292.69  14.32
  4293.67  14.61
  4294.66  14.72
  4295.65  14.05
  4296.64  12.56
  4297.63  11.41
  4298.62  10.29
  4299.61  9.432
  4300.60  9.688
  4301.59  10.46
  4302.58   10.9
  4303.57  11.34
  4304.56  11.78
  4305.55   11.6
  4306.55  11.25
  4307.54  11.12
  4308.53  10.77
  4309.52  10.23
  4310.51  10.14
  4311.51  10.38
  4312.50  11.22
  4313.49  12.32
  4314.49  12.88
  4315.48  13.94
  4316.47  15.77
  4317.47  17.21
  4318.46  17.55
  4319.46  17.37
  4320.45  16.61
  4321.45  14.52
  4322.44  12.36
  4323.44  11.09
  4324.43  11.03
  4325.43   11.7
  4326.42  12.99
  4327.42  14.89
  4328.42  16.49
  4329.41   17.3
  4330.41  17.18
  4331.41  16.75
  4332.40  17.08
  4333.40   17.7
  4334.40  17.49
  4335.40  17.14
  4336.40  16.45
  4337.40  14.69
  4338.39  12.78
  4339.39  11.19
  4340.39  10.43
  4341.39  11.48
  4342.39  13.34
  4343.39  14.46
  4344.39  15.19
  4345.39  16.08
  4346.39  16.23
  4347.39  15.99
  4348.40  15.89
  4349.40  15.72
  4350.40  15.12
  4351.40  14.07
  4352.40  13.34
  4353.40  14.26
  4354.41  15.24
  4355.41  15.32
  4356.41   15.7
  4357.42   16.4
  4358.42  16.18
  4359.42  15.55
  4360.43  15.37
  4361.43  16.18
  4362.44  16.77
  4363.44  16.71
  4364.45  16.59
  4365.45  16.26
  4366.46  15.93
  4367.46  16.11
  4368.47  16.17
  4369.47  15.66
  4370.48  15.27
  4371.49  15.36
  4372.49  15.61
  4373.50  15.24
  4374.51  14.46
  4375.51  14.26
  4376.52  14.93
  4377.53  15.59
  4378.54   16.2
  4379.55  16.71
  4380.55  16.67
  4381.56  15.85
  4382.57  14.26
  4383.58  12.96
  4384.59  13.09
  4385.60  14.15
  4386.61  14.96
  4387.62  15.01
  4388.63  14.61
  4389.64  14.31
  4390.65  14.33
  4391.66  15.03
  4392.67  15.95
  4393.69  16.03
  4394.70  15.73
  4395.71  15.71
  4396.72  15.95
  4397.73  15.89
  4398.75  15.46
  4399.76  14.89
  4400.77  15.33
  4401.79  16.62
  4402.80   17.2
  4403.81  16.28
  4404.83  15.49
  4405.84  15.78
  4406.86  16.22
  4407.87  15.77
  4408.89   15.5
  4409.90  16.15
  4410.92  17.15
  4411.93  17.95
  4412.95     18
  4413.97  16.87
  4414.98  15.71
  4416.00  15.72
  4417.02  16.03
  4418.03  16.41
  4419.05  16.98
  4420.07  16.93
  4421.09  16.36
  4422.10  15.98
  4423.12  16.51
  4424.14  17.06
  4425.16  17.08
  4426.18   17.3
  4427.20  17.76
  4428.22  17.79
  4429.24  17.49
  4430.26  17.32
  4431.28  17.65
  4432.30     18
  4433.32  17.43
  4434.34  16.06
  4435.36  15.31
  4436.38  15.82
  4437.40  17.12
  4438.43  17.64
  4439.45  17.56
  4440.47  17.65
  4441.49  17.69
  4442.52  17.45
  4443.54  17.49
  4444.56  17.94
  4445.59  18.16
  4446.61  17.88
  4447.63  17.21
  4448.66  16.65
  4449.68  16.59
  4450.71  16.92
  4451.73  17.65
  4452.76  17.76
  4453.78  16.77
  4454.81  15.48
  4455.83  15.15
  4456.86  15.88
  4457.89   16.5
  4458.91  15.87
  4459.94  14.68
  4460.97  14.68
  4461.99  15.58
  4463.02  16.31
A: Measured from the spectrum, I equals 2.20 angstroms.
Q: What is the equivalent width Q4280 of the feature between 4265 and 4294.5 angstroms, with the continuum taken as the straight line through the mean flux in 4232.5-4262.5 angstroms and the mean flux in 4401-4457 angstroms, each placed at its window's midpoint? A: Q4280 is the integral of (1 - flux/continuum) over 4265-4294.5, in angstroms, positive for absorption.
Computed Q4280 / 2.08 angstroms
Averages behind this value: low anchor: 15.3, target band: 14.5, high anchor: 16.8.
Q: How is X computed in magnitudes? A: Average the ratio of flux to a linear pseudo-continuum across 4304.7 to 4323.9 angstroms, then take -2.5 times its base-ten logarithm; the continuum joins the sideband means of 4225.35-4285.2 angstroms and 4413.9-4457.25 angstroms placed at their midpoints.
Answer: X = 0.20 mag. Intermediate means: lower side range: 15.1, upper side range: 16.9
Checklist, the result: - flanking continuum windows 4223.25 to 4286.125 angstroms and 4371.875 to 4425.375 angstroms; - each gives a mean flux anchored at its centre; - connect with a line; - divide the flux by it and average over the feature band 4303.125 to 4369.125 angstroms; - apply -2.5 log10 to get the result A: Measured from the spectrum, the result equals 0.07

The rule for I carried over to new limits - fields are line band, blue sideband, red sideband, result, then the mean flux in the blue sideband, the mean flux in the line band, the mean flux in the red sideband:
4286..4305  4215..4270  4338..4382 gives 3.4 angstroms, 15.4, 12.6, 15.2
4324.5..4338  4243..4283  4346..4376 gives -0.3 angstroms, 15.2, 15.8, 15.6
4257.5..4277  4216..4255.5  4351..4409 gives 0.5 angstroms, 15.3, 14.9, 15.5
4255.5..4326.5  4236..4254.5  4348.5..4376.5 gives 7.2 angstroms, 15.2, 13.7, 15.5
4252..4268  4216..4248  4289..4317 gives -2.0 angstroms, 15.3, 15.7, 12.1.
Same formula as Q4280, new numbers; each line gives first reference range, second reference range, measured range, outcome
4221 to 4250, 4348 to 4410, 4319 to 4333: 0.5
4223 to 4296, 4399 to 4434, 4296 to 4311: 4.4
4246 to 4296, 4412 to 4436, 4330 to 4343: 0.7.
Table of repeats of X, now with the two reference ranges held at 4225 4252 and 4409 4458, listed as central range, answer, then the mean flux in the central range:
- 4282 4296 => 0.102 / 14.2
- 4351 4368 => 0.042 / 15.7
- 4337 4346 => 0.205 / 13.3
